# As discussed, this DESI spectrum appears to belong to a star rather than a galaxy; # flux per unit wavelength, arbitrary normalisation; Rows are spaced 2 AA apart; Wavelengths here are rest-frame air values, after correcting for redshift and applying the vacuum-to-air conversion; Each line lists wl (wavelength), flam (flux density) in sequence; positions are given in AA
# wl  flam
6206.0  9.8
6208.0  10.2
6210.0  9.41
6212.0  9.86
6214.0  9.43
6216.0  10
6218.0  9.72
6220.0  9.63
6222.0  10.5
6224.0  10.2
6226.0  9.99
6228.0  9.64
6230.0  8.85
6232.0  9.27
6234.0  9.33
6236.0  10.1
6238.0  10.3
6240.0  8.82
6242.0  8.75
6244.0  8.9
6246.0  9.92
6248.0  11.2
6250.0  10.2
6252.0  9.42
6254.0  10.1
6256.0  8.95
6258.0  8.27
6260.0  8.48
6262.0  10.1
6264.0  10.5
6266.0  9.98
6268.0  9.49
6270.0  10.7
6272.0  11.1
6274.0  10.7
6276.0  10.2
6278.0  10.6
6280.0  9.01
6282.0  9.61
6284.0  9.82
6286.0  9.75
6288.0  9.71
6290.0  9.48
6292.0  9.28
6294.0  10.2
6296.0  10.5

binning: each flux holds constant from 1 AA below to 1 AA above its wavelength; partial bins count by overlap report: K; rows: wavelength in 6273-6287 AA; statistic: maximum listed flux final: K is 10.7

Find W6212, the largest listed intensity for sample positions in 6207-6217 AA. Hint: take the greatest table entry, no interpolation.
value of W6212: 10.2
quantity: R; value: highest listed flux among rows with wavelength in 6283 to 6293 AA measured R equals 9.82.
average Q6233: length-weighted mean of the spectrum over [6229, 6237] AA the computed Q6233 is 9.39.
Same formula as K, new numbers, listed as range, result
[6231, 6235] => 9.33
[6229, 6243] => 10.3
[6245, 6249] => 11.2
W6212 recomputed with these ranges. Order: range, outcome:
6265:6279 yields 11.1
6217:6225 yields 10.5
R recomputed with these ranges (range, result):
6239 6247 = 9.92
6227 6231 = 9.64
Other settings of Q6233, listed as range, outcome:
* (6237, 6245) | 9.19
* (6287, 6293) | 9.49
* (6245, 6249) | 10.6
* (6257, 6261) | 8.38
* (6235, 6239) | 10.2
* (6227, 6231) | 9.25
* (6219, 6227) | 10.1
